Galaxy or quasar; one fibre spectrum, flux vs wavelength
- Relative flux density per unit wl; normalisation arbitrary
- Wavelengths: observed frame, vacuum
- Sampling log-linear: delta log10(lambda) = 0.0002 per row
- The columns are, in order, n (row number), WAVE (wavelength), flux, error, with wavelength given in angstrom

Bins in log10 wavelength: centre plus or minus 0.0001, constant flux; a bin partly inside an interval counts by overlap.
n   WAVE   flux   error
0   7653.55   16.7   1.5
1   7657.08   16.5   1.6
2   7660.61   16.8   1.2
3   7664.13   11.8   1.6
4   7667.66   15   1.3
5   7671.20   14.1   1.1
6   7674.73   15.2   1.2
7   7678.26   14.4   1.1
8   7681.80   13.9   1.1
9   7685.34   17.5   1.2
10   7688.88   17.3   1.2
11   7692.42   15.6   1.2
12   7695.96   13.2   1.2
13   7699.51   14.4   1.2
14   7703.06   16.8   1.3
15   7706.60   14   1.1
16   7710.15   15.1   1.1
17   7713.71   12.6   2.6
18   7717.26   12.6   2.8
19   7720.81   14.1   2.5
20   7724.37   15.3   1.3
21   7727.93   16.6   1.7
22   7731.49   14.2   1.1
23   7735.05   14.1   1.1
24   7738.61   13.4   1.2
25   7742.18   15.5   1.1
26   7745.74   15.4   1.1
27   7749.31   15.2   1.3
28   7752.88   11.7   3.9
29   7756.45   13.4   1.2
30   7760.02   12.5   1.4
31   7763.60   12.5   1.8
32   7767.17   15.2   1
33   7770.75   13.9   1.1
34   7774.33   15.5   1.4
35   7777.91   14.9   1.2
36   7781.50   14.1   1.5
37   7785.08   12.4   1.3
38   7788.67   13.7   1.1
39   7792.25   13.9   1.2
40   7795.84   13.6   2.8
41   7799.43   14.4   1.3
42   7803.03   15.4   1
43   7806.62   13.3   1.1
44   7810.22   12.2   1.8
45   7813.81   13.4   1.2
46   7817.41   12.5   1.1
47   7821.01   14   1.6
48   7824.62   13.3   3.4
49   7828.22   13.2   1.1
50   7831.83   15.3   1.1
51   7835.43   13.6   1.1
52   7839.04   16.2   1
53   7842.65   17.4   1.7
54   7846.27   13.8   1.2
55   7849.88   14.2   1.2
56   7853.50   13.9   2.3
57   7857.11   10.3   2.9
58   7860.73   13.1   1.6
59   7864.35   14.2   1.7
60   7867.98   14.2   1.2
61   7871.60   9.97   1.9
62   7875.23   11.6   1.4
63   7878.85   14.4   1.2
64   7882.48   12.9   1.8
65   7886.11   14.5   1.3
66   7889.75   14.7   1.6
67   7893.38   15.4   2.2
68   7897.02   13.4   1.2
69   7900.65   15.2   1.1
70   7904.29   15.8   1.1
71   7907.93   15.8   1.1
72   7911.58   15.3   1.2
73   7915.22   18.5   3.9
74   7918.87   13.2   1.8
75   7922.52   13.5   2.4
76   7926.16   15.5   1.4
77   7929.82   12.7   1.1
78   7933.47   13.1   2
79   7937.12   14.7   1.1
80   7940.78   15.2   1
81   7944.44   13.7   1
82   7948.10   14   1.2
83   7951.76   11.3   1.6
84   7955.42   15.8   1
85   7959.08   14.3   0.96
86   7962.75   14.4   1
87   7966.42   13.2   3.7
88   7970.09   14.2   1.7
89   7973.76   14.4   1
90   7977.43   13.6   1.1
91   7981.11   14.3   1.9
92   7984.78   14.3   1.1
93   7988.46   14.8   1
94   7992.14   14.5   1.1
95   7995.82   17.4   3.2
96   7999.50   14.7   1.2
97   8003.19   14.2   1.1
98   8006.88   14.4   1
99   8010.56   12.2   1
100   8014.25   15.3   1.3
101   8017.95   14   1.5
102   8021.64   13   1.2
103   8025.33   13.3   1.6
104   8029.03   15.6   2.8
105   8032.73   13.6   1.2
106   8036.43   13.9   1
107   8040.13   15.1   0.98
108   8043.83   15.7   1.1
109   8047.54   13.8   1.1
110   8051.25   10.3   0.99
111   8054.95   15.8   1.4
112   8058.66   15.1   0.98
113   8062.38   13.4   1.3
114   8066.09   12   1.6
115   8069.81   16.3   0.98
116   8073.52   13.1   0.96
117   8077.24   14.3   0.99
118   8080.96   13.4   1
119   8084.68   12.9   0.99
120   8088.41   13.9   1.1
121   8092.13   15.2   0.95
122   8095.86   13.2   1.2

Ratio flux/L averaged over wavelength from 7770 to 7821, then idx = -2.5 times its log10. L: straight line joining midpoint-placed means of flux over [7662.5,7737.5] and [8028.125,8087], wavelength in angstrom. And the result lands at 0.05 mag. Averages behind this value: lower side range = 14.7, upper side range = 14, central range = 13.8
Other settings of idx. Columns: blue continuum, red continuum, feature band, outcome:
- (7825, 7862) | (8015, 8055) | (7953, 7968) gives -0.02 mag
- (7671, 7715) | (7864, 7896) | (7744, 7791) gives 0.04 mag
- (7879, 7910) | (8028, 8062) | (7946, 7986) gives 0.04 mag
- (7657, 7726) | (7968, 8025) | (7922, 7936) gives 0.05 mag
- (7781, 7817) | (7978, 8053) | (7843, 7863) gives 0.03 mag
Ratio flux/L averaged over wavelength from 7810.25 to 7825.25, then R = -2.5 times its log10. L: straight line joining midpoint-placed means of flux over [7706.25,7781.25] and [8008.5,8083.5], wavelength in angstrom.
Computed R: 0.08 mag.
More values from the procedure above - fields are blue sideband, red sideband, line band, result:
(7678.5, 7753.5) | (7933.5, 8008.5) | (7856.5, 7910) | 0.05 mag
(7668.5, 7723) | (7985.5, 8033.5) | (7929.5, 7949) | 0.04 mag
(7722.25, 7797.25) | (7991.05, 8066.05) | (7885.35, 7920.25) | -0.08 mag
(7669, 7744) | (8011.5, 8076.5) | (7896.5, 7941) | -0.04 mag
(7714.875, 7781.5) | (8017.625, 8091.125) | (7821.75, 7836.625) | 0.02 mag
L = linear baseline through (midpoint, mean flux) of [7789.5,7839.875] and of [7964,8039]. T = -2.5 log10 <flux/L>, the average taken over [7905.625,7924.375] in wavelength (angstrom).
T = -0.090 mag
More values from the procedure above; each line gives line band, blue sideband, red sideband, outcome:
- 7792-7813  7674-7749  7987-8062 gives 0.069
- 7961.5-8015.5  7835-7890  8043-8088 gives -0.049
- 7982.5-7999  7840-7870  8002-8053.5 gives -0.096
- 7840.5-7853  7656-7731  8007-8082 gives -0.040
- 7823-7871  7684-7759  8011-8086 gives 0.032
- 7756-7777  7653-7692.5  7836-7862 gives 0.060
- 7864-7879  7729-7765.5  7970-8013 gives 0.128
